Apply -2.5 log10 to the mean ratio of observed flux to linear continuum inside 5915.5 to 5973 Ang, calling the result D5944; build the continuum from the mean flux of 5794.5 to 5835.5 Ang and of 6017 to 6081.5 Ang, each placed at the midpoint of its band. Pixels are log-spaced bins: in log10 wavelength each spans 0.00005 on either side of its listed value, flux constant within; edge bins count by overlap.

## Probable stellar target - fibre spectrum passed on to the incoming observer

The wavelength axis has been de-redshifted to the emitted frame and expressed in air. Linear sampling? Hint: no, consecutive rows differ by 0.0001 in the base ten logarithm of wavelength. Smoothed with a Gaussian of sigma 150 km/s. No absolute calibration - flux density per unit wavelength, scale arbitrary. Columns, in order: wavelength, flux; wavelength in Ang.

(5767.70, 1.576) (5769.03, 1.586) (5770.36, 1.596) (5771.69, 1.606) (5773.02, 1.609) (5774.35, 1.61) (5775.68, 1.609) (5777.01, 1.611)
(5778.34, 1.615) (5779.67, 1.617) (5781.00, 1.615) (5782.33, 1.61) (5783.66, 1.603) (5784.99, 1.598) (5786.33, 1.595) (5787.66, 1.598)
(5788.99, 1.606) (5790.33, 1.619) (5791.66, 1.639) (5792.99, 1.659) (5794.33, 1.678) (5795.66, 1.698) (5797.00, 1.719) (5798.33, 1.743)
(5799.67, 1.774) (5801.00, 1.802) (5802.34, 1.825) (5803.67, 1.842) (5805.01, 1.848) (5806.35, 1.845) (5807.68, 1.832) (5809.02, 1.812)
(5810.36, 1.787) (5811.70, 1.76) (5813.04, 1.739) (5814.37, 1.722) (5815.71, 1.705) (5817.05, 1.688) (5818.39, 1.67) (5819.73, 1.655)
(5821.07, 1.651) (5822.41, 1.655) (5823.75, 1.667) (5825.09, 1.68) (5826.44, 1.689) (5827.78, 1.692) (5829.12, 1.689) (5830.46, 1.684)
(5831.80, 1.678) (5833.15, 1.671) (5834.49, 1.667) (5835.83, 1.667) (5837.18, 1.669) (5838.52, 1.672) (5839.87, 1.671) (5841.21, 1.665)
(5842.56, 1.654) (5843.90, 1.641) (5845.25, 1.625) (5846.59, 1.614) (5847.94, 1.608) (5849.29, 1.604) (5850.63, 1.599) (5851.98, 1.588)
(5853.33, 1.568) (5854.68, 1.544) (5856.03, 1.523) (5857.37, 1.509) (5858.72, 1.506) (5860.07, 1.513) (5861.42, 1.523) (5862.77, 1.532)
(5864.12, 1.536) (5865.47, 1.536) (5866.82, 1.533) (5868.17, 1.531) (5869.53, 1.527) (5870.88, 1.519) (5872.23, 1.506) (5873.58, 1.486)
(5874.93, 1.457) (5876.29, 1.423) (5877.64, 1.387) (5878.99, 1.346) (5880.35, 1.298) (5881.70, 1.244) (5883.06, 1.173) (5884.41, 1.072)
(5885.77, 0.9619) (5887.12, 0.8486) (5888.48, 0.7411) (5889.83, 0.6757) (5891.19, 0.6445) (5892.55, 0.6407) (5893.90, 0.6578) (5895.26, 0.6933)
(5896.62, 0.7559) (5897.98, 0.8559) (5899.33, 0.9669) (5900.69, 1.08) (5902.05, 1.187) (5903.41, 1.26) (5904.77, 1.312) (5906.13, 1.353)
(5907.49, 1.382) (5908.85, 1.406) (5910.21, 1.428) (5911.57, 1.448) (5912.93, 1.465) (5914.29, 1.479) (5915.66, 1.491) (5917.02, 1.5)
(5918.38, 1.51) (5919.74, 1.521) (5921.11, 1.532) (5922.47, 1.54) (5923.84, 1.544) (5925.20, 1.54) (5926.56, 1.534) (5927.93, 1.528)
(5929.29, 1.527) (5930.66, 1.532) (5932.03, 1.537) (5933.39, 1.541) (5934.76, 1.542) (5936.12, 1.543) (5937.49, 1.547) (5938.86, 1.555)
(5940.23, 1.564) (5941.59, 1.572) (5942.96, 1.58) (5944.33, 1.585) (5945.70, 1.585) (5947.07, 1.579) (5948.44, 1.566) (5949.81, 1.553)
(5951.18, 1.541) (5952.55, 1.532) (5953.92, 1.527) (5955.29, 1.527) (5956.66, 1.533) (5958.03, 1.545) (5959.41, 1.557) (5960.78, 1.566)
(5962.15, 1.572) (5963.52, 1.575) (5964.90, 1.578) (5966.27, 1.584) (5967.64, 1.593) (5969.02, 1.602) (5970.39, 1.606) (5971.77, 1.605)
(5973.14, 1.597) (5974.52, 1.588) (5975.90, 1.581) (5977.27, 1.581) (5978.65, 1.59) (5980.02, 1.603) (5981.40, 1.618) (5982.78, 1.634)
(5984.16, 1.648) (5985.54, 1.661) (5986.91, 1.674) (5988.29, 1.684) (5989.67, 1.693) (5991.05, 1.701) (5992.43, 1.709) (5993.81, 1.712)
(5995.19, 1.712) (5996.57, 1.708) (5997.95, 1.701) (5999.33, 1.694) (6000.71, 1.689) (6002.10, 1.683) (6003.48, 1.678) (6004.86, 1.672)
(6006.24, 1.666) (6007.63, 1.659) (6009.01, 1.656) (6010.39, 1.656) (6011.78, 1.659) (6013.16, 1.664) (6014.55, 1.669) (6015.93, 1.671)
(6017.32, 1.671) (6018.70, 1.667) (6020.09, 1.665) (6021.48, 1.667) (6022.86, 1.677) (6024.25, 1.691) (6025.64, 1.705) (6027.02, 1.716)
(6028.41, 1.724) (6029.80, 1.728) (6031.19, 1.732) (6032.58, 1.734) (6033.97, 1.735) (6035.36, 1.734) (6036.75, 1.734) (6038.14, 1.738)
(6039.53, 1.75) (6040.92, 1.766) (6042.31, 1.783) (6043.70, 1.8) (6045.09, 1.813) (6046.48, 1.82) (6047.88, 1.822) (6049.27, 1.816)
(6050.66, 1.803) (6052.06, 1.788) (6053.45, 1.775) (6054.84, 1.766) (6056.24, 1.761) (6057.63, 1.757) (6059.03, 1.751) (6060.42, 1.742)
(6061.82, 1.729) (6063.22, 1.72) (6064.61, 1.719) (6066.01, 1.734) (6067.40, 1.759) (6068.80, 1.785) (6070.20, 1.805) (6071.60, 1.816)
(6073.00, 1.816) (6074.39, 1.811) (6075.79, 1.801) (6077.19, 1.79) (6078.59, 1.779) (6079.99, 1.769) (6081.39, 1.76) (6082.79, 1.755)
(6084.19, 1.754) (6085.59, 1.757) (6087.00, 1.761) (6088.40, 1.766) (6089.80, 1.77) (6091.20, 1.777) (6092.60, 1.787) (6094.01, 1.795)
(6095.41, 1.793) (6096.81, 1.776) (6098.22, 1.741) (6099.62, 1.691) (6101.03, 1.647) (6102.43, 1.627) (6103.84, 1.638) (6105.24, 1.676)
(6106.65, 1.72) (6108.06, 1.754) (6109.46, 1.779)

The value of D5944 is 0.12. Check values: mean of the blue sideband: 1.73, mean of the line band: 1.55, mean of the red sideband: 1.75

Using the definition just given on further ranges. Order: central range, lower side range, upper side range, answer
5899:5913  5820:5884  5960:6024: 0.221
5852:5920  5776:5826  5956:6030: 0.290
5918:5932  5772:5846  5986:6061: 0.116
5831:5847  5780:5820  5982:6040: 0.030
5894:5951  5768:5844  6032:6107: 0.211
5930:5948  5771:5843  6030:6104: 0.109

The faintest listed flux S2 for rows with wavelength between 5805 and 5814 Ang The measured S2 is 1.739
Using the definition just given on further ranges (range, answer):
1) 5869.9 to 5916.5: 0.6407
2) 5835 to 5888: 0.8486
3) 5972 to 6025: 1.581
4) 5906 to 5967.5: 1.353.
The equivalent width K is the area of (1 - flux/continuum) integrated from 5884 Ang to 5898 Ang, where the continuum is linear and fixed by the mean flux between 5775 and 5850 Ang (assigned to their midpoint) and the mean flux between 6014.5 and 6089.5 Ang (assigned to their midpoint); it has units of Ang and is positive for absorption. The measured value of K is 7.7 Ang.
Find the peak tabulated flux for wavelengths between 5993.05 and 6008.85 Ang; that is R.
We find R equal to 1.712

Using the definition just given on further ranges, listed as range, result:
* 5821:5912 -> 1.692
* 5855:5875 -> 1.536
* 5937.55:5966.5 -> 1.585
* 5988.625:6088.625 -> 1.822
